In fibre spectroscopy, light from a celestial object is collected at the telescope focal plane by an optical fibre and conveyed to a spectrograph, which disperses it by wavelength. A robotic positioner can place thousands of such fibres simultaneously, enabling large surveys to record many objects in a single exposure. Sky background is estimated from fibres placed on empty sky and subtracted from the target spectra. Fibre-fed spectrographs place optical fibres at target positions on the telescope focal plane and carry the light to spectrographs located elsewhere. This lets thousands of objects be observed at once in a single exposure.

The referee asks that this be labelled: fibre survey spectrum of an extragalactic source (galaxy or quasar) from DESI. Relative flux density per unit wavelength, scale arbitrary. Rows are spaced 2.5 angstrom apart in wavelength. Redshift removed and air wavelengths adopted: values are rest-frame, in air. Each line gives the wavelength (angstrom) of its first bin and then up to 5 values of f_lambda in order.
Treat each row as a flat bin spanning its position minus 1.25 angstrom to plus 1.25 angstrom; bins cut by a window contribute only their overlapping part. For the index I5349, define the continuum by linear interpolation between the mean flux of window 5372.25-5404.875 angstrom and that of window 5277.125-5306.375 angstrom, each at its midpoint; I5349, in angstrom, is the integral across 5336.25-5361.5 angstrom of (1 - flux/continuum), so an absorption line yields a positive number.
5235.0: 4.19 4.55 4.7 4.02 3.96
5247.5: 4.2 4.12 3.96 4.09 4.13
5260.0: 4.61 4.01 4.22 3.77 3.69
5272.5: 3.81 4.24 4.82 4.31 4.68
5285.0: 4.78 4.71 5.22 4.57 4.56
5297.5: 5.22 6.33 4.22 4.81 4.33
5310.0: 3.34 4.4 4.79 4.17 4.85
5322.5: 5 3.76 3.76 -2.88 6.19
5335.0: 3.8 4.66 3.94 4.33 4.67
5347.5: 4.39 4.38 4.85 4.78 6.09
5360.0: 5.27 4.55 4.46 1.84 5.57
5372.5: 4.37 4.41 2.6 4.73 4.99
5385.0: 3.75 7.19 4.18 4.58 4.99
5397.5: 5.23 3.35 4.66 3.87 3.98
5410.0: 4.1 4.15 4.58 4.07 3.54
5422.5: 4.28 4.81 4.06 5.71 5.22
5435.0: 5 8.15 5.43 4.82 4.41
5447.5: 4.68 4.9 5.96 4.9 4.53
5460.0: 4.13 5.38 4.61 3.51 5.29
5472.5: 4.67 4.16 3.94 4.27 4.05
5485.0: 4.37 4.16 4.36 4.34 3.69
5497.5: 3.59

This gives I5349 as -0.4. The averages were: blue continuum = 4.85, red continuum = 4.52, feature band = 4.73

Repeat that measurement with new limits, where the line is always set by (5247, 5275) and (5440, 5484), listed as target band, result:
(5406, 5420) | 1.2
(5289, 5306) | -3.4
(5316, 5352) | 2.6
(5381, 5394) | -1.5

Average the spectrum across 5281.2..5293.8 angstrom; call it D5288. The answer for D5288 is 4.79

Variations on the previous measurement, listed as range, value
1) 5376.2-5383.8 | 4.11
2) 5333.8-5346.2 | 4.28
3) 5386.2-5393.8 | 5.3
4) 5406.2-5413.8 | 4.08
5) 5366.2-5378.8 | 3.76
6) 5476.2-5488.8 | 4.16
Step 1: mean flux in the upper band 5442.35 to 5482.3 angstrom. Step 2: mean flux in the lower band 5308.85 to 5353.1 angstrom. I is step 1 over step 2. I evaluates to 1.15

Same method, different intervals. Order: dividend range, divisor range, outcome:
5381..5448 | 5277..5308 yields 0.98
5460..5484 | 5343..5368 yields 0.96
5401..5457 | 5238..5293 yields 1.11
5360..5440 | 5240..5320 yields 1.04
